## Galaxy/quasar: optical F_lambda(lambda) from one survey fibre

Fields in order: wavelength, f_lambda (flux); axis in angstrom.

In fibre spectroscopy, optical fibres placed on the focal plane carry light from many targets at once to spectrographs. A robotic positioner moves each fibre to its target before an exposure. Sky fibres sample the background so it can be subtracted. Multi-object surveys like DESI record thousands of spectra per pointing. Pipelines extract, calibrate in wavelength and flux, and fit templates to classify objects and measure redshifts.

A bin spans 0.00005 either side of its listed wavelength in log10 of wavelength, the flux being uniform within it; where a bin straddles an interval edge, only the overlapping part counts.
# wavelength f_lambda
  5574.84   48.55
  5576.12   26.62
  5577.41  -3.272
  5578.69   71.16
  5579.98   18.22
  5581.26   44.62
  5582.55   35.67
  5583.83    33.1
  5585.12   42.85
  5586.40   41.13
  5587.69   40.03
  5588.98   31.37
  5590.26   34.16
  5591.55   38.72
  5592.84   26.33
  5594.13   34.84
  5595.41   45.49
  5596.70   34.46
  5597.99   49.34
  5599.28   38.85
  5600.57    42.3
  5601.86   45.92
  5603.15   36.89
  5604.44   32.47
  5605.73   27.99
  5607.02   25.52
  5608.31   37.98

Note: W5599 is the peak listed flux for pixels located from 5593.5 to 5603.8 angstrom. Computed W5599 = 49.34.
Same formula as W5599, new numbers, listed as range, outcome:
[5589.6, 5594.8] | 38.72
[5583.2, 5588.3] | 42.85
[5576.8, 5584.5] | 71.16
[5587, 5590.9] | 40.03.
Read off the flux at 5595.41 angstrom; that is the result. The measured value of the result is 45.49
